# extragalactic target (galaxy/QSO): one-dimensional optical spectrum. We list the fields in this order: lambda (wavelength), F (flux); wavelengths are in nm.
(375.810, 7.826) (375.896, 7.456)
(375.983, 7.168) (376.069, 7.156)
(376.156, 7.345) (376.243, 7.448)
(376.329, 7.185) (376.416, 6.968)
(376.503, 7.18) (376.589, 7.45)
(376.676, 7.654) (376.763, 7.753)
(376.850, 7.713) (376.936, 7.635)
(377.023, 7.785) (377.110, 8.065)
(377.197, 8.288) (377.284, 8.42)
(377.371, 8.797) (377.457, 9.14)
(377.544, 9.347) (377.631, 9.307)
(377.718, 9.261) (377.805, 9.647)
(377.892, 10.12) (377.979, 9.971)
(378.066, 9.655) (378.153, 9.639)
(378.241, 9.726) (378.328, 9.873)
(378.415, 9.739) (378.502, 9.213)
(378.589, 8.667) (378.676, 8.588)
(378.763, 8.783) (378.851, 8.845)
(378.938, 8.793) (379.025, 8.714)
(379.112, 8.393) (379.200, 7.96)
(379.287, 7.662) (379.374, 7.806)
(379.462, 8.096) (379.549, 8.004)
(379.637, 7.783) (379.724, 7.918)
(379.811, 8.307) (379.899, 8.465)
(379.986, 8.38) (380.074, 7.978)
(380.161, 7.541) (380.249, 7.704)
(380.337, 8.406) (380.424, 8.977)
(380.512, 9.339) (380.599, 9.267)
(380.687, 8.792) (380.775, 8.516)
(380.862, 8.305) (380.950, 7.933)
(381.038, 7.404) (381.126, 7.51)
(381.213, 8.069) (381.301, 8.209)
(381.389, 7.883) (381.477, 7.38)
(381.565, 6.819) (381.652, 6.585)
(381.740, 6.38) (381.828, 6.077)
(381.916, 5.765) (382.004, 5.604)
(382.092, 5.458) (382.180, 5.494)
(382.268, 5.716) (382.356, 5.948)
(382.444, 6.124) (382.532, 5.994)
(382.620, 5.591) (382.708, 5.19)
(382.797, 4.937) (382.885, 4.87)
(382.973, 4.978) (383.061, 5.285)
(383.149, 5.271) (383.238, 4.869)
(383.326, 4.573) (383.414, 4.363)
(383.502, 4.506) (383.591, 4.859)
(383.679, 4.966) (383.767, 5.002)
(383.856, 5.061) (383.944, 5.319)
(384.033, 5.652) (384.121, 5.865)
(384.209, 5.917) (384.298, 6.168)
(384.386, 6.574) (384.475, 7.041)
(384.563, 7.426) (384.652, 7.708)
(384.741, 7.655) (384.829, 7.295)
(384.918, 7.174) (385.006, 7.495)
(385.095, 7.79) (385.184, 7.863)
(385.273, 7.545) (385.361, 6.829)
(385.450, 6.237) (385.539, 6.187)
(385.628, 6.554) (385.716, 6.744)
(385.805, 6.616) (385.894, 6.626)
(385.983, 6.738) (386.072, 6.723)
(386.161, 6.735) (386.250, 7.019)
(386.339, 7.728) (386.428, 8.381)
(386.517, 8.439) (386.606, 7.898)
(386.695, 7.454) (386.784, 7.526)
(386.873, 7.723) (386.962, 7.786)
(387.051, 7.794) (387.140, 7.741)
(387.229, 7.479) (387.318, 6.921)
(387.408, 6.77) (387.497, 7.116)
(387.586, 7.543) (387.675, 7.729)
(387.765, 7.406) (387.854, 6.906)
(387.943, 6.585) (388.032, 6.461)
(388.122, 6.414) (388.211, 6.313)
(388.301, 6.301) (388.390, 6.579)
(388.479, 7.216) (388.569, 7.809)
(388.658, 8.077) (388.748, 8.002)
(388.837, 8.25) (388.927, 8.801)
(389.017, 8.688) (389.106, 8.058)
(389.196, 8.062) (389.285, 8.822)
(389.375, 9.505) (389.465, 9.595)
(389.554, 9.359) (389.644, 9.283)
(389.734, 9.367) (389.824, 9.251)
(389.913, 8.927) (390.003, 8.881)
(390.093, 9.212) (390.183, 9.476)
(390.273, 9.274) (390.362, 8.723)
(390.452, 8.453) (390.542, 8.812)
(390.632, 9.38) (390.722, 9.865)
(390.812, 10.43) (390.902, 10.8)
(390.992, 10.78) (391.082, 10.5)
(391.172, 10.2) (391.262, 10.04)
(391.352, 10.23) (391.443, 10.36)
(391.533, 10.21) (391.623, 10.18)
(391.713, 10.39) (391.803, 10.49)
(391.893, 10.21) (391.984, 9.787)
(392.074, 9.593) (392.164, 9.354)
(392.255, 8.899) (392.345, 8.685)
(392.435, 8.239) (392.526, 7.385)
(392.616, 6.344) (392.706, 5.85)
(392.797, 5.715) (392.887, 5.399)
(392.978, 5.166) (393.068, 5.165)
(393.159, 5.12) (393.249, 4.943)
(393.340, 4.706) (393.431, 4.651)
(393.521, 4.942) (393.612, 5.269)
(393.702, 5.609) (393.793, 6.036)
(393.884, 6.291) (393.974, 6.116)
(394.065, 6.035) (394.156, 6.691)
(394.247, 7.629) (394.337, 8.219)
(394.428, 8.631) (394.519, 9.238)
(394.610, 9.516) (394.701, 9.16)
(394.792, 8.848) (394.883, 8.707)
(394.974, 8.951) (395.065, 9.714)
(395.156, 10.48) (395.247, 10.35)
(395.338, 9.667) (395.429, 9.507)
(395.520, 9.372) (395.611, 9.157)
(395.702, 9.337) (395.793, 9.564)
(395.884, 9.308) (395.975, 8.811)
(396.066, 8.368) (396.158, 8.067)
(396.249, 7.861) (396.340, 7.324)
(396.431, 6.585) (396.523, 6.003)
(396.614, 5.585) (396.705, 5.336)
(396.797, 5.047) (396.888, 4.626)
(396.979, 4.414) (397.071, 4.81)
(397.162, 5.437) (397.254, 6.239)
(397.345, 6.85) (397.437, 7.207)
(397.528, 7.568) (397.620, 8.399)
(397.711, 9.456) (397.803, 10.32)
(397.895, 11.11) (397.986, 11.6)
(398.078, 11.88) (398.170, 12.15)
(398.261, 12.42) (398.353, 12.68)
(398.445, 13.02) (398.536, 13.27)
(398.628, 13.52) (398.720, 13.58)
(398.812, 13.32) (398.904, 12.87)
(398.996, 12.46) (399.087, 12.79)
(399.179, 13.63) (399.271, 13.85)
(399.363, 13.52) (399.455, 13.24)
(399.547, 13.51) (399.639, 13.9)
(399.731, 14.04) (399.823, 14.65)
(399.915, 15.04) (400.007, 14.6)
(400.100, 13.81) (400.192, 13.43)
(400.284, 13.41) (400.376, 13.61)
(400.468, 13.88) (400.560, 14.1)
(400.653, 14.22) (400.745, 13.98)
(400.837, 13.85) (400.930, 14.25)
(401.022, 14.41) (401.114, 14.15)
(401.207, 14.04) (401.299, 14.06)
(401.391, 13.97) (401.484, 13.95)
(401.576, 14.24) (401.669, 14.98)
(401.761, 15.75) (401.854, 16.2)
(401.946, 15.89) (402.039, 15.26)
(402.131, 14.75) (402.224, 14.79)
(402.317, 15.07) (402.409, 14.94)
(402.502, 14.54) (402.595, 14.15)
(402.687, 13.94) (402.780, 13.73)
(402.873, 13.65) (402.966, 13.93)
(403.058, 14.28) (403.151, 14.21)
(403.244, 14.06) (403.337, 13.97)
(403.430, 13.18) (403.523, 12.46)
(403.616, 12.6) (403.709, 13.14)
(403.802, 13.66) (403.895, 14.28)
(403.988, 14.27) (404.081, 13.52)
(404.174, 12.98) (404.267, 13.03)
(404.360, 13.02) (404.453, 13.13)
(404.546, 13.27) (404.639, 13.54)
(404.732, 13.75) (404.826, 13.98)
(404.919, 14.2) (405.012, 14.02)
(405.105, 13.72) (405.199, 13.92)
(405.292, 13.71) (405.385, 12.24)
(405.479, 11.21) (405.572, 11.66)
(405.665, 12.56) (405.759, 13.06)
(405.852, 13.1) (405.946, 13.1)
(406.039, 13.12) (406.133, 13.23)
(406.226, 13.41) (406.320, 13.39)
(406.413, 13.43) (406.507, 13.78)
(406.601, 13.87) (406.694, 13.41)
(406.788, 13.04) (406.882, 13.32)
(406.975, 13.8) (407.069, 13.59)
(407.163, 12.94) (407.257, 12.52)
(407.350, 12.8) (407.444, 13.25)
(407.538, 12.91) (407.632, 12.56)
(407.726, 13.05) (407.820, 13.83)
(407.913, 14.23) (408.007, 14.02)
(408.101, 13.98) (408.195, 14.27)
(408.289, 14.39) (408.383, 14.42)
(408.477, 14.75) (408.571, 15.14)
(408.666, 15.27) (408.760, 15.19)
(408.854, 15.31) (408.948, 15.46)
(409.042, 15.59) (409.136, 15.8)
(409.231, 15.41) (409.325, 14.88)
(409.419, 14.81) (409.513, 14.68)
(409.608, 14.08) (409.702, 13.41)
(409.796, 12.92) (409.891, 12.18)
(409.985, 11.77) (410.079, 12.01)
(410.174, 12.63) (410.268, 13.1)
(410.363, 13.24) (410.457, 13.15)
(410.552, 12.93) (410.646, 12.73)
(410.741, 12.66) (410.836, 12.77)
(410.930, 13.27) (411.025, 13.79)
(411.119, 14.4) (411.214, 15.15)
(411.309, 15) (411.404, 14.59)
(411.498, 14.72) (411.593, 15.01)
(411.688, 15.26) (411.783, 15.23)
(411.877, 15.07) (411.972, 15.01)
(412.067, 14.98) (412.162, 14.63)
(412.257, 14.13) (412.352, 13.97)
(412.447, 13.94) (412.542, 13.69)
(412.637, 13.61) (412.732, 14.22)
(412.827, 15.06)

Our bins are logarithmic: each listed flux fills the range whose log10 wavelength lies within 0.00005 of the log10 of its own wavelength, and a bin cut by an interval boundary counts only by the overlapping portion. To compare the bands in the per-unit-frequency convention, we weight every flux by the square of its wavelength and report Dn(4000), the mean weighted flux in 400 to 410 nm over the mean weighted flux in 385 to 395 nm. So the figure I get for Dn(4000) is 1.90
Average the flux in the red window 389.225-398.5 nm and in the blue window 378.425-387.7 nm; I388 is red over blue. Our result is 1.19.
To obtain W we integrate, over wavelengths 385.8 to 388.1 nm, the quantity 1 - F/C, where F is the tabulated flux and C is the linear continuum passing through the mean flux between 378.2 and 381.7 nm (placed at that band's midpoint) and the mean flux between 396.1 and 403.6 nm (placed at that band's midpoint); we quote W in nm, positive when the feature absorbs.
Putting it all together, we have 0.56 nm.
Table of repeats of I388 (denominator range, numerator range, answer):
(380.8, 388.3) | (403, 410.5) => 2.06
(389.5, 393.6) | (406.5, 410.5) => 1.63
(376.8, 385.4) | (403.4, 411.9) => 1.85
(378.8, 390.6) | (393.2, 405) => 1.55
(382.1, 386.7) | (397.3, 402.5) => 2.11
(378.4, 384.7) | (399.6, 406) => 1.99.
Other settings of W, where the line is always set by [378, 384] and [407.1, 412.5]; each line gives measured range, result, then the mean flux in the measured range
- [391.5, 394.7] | 0.86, 7.35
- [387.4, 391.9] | 0.26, 8.76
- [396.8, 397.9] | 0.41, 6.98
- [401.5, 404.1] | -0.40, 14.3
